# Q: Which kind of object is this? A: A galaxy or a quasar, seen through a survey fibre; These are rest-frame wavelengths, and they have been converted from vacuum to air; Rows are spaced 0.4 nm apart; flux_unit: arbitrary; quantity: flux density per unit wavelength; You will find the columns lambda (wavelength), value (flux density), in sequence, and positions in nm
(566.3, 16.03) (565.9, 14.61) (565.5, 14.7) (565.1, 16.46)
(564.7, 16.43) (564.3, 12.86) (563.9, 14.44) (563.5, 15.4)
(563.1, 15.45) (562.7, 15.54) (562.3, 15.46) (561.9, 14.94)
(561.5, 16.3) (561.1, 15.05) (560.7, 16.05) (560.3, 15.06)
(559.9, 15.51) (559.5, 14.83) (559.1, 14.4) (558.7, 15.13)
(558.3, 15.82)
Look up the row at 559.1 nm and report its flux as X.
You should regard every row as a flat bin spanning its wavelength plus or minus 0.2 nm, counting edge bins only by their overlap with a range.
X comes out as 14.4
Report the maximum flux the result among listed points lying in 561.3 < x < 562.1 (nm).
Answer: 16.3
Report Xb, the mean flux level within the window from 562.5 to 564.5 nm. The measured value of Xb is 14.7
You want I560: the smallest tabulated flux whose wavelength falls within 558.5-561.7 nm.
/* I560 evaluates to 14.4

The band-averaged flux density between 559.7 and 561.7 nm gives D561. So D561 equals 15.6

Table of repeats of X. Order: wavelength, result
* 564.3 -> 12.86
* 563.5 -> 15.4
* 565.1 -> 16.46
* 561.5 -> 16.3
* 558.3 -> 15.82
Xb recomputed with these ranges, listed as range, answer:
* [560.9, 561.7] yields 15.7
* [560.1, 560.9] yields 15.6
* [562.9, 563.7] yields 15.4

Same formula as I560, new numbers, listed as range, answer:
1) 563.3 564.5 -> 12.86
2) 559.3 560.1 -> 14.83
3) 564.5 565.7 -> 14.7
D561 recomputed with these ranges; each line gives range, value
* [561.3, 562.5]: 15.6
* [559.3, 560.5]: 15.1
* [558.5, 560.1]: 15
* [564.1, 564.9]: 14.6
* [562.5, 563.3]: 15.5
